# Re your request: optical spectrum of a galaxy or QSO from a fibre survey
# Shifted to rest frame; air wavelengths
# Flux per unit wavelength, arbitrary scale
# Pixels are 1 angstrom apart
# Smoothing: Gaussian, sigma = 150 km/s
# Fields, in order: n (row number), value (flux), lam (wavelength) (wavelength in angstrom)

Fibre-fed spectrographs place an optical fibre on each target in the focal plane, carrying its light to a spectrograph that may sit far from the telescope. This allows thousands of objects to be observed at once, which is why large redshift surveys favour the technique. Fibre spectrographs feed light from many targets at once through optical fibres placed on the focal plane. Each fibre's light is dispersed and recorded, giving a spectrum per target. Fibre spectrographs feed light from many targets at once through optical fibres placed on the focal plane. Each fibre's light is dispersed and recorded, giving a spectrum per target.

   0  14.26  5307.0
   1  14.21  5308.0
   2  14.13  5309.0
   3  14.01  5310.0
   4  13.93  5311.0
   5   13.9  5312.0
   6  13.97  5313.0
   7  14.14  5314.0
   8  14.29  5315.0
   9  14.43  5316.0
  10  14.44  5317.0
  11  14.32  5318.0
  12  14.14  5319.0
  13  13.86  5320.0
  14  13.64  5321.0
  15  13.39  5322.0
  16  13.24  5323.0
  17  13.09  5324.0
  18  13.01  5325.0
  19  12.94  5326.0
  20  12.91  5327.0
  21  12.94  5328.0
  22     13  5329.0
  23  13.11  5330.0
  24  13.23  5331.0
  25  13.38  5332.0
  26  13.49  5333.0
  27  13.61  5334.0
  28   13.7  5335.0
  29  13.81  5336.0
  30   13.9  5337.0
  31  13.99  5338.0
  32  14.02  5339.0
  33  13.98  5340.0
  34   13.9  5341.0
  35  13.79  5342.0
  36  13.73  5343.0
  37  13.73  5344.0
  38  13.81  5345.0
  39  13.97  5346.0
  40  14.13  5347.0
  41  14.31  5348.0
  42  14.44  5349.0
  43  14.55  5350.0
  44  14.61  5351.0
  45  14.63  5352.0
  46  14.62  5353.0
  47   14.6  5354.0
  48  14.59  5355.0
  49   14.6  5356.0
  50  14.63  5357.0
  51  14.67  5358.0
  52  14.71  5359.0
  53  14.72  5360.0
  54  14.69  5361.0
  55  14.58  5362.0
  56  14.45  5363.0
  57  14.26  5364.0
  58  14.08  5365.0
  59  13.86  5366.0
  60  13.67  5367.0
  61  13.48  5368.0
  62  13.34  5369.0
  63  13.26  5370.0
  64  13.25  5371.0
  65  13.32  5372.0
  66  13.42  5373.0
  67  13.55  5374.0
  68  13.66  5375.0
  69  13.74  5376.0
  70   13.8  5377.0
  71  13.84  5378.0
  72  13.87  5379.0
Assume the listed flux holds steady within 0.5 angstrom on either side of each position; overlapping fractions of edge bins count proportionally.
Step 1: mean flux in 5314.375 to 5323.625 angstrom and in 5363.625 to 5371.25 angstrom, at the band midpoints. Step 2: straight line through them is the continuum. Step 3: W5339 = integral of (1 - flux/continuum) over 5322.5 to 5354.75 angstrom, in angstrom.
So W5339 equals 0.2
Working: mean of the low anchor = 14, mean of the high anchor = 13.7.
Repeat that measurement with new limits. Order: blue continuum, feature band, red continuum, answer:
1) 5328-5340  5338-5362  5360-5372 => -1.02 angstrom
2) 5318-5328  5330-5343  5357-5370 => -0.05 angstrom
